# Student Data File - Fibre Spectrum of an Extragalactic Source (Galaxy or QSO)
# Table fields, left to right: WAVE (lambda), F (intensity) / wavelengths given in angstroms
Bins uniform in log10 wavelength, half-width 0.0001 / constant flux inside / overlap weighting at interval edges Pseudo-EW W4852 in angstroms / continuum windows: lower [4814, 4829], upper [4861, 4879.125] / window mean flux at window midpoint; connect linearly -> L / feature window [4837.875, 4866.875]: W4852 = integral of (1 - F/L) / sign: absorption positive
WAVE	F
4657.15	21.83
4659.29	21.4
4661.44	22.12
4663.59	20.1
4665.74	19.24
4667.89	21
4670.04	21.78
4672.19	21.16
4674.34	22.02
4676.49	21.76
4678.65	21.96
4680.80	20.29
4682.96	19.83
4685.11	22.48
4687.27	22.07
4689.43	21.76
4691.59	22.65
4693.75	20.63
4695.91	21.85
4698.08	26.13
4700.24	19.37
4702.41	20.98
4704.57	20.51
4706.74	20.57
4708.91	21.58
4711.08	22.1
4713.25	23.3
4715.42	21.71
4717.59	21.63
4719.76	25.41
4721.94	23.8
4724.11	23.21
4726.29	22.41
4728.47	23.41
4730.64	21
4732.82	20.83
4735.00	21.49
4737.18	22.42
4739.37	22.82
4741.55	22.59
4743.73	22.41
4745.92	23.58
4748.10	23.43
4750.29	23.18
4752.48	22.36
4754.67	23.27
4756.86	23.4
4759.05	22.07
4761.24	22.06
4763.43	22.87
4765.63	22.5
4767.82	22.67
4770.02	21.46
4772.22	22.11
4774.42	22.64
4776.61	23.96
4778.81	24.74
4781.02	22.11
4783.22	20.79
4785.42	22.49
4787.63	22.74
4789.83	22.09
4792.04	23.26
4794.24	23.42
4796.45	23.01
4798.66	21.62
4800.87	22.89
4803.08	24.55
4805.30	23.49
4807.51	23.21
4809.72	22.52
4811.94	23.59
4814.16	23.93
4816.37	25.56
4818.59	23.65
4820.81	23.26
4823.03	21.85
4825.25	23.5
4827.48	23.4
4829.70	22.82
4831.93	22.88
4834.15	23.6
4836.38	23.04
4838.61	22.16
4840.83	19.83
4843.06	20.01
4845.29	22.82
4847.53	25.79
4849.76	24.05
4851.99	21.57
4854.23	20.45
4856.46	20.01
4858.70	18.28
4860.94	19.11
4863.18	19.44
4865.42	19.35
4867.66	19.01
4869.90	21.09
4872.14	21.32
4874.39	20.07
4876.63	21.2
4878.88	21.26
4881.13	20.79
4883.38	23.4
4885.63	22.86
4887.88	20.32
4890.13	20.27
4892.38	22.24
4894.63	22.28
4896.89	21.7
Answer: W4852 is 0.7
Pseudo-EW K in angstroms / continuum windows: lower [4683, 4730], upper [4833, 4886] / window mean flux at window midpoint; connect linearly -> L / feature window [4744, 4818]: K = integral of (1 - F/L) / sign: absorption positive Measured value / -4.16 angstroms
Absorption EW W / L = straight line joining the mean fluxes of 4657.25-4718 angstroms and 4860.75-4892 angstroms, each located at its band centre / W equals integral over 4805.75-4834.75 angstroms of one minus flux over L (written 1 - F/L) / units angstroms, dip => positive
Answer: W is -3.3 angstroms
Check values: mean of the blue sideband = 21.5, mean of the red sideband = 20.8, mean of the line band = 23.4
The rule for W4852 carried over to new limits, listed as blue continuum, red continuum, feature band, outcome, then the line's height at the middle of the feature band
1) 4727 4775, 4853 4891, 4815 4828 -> -1.4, 21.3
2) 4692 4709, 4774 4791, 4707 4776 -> -1.5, 22.1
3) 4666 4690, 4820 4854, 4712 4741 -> -1.1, 21.8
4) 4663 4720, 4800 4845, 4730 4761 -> -0.5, 22.2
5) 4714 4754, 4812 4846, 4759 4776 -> 0.3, 22.7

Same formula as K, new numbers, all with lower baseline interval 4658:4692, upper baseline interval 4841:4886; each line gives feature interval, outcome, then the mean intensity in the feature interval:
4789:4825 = -3.6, 23.3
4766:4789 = -1.5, 22.6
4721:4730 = -0.8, 23.1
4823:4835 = -1.1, 23.1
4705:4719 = -0.4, 21.8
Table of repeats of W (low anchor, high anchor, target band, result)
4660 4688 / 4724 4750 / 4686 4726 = -0.63 angstroms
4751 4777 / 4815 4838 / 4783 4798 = 0.19 angstroms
